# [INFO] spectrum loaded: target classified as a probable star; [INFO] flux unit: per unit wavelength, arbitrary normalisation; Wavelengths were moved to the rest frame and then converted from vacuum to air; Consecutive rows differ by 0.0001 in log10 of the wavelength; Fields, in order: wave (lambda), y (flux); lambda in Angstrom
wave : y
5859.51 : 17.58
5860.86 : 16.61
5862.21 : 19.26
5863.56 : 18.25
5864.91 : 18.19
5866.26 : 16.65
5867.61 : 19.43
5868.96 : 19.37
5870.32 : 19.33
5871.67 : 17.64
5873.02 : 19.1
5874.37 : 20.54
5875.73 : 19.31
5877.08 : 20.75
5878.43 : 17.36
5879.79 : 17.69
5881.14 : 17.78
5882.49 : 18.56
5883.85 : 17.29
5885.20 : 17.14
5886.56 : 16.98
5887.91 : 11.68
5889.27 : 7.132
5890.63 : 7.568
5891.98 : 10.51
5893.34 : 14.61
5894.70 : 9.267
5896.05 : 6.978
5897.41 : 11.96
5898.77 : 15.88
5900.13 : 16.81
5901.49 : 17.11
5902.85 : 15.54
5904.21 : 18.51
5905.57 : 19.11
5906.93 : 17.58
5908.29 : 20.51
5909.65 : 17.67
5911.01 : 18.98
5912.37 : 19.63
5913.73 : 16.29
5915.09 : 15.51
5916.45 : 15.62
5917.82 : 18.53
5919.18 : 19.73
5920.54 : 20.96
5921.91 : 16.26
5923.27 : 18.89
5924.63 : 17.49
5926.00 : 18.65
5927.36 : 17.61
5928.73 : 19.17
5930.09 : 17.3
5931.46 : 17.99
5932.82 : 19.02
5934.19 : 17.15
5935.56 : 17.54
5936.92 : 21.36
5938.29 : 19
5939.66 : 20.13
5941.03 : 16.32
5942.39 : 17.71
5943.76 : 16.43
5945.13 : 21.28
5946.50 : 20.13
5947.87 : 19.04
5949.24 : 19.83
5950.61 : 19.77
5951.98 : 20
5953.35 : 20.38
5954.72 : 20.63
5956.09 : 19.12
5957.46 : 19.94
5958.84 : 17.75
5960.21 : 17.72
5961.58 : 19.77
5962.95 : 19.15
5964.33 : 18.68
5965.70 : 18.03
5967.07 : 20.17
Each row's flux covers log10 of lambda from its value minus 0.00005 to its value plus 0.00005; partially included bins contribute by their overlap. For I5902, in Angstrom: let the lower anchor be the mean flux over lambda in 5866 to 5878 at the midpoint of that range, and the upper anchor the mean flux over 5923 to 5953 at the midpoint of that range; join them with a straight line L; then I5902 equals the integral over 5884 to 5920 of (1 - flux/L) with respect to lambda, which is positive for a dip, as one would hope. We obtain 6.9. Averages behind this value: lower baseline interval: 19.2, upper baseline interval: 18.7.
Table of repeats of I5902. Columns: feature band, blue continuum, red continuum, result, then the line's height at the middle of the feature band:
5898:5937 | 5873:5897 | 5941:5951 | -2.1 Angstrom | 17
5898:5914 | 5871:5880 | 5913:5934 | 0.4 Angstrom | 18.3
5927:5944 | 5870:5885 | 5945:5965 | 0.9 Angstrom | 19.3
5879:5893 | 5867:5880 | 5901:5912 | 3.4 Angstrom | 18.7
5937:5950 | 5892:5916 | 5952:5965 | -0.5 Angstrom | 18.3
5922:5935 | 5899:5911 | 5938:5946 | 0.1 Angstrom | 18.3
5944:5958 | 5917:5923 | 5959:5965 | -0.9 Angstrom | 18.8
